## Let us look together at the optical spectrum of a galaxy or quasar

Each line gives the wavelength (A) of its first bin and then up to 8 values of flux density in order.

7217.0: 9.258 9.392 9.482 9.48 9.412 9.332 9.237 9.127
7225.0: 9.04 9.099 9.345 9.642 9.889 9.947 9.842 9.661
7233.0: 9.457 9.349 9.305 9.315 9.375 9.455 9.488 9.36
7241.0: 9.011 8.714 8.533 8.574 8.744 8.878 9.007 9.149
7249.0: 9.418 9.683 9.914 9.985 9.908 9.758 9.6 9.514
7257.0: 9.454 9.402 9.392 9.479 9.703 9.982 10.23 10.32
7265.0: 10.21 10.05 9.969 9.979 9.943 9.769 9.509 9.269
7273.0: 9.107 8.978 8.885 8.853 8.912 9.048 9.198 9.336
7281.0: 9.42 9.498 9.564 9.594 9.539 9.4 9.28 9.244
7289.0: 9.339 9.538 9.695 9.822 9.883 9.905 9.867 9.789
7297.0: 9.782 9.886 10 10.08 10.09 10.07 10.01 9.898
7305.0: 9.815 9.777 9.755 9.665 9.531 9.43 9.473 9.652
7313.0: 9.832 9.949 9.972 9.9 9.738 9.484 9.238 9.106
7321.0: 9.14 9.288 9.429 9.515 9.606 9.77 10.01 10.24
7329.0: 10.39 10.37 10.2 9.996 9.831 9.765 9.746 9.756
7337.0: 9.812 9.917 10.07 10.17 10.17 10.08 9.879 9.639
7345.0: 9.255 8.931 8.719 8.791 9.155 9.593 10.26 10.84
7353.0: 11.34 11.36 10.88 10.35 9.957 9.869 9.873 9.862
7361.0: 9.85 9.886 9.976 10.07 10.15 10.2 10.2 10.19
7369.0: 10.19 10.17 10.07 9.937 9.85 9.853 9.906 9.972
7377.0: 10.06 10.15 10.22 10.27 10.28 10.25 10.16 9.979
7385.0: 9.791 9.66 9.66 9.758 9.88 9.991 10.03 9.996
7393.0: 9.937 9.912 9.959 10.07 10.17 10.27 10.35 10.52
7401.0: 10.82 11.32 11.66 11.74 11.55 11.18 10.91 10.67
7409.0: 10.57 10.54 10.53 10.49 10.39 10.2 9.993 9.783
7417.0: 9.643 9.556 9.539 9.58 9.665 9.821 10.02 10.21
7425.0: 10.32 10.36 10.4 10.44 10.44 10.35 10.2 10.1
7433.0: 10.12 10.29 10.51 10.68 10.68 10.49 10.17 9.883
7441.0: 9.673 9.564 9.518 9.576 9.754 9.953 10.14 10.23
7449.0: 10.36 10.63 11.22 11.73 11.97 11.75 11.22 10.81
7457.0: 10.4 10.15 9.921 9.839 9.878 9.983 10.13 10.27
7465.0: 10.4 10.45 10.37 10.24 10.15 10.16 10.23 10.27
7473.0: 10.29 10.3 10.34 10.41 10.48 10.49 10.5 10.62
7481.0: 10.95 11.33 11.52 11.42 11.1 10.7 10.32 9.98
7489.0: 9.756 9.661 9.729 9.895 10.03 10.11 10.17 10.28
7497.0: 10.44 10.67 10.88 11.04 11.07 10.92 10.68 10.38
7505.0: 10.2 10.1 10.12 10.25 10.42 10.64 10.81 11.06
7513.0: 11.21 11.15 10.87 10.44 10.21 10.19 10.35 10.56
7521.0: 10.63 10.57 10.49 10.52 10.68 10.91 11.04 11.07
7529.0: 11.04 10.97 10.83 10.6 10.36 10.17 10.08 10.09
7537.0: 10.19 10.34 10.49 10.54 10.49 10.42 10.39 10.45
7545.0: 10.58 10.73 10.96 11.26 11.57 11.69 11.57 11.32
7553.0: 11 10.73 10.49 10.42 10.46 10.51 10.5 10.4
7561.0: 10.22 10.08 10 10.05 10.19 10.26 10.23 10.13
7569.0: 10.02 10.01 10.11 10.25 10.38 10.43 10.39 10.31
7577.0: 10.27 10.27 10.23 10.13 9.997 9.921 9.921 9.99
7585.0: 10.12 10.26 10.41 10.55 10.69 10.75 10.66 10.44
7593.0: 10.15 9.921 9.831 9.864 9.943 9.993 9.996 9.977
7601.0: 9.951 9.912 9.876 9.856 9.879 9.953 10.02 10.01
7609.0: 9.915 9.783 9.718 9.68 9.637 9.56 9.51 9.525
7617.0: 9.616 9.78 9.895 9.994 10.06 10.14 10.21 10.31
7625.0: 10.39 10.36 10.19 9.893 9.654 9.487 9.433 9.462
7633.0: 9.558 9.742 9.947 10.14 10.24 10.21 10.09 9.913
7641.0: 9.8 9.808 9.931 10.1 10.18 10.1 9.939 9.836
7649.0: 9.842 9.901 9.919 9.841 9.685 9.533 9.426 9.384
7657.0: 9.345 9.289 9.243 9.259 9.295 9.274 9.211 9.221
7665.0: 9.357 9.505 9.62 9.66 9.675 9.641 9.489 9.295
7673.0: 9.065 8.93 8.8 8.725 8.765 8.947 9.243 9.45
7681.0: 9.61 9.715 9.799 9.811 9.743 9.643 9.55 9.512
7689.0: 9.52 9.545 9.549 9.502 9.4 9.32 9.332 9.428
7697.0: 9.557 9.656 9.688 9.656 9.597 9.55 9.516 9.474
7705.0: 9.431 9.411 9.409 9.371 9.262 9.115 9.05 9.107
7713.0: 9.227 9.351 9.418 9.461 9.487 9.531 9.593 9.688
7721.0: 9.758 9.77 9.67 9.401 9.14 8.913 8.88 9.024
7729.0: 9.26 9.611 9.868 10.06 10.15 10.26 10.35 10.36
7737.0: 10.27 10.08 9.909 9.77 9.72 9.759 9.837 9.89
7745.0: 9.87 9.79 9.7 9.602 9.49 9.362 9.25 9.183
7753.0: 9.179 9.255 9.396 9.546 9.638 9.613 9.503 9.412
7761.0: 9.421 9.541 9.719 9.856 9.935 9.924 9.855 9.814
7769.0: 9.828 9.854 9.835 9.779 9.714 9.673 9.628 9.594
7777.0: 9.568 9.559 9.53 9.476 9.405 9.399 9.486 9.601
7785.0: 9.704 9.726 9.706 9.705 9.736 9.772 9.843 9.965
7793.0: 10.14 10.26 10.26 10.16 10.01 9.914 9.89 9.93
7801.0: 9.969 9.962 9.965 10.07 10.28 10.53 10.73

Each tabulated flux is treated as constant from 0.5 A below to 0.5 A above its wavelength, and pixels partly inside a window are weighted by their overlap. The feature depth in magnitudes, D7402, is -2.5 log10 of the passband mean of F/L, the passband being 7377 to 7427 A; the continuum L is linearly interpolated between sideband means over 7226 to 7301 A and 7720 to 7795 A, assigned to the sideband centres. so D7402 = -0.076 mag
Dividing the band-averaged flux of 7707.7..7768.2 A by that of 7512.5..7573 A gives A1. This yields 0.9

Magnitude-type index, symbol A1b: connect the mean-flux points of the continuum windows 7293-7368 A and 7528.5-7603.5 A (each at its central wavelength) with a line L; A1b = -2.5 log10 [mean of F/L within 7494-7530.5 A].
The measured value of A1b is -0.04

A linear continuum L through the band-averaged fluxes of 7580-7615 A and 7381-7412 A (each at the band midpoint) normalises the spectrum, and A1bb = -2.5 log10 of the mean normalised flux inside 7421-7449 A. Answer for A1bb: 0.02 mag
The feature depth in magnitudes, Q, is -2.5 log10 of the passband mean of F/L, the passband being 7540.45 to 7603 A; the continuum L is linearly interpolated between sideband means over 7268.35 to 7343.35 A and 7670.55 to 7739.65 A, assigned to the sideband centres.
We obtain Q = -0.089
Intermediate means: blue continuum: 9.67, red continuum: 9.49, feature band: 10.4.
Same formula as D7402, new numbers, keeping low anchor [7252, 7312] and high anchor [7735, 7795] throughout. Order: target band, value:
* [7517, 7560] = -0.11 mag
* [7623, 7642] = -0.03 mag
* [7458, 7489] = -0.08 mag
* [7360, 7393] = -0.04 mag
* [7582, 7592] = -0.07 mag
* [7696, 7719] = 0.03 mag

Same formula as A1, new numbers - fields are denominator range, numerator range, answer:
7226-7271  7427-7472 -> 1.08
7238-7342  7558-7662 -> 1.04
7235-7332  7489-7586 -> 1.09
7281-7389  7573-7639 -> 1.02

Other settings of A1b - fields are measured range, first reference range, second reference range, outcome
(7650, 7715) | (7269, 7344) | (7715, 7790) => 0.026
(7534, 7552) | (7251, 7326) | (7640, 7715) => -0.125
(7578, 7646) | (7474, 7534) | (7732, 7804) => 0.027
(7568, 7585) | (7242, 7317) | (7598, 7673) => -0.046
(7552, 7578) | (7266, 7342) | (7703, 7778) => -0.076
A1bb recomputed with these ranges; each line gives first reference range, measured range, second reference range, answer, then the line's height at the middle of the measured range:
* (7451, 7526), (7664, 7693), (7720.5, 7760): 0.05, 9.86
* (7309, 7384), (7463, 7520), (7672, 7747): -0.08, 9.76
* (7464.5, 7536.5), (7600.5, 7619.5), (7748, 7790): 0.04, 10.1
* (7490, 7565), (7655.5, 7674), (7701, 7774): 0.06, 9.93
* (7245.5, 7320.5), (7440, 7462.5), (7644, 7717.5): -0.09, 9.55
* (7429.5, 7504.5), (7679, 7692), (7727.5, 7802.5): 0.04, 9.92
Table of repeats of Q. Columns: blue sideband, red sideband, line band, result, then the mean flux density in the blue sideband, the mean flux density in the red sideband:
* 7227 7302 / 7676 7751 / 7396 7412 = -0.14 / 9.52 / 9.55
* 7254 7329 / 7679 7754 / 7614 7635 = -0.03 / 9.64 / 9.57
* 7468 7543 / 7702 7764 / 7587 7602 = -0.01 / 10.5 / 9.56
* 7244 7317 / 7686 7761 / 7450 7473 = -0.10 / 9.61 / 9.55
